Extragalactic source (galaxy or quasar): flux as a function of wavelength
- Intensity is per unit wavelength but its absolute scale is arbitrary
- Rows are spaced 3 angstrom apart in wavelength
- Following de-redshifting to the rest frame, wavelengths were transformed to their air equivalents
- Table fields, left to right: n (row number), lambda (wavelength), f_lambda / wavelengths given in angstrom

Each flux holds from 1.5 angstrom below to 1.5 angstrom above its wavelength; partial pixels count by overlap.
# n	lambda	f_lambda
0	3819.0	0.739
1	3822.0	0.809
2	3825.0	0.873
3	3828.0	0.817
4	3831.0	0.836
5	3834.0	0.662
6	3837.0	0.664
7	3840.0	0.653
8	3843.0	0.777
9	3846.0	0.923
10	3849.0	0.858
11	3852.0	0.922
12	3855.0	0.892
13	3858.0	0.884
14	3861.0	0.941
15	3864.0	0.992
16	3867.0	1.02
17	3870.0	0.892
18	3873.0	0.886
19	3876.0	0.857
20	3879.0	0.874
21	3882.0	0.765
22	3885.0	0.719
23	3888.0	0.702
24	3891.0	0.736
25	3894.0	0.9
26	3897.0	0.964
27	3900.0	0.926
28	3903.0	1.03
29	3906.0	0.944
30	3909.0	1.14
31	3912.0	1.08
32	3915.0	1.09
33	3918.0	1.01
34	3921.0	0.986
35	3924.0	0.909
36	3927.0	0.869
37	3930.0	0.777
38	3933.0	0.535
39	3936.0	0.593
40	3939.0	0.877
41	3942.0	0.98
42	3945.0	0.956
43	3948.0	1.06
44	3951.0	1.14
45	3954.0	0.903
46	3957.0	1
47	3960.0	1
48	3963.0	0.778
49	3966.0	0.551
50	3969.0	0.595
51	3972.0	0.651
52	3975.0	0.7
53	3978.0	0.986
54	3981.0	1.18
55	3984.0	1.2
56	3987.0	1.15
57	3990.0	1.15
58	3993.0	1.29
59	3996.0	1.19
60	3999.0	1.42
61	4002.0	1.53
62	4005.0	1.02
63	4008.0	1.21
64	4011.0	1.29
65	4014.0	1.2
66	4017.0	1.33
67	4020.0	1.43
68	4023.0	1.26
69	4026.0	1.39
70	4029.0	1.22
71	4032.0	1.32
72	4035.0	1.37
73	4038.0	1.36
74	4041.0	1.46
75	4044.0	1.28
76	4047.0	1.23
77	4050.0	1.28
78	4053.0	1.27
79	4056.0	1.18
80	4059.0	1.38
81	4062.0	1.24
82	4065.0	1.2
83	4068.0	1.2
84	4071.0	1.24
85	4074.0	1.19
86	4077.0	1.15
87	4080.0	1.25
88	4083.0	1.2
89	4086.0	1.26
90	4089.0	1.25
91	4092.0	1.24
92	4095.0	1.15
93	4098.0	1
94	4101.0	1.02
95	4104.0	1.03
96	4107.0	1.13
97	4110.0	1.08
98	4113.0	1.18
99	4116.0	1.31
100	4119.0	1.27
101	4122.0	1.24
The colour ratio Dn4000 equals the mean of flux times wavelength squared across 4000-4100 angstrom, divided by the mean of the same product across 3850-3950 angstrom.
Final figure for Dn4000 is 1.51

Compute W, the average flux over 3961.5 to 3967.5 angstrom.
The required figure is 0.664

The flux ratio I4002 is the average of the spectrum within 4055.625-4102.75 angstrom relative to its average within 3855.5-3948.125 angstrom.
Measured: 1.3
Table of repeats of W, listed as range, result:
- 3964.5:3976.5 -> 0.624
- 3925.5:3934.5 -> 0.727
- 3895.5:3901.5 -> 0.945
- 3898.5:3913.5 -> 1.02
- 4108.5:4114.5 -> 1.13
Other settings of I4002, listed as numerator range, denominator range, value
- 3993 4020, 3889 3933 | 1.37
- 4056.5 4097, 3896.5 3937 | 1.33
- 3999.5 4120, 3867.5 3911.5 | 1.40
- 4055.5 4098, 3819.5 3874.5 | 1.43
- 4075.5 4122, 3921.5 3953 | 1.34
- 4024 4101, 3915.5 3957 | 1.39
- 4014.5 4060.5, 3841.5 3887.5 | 1.50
